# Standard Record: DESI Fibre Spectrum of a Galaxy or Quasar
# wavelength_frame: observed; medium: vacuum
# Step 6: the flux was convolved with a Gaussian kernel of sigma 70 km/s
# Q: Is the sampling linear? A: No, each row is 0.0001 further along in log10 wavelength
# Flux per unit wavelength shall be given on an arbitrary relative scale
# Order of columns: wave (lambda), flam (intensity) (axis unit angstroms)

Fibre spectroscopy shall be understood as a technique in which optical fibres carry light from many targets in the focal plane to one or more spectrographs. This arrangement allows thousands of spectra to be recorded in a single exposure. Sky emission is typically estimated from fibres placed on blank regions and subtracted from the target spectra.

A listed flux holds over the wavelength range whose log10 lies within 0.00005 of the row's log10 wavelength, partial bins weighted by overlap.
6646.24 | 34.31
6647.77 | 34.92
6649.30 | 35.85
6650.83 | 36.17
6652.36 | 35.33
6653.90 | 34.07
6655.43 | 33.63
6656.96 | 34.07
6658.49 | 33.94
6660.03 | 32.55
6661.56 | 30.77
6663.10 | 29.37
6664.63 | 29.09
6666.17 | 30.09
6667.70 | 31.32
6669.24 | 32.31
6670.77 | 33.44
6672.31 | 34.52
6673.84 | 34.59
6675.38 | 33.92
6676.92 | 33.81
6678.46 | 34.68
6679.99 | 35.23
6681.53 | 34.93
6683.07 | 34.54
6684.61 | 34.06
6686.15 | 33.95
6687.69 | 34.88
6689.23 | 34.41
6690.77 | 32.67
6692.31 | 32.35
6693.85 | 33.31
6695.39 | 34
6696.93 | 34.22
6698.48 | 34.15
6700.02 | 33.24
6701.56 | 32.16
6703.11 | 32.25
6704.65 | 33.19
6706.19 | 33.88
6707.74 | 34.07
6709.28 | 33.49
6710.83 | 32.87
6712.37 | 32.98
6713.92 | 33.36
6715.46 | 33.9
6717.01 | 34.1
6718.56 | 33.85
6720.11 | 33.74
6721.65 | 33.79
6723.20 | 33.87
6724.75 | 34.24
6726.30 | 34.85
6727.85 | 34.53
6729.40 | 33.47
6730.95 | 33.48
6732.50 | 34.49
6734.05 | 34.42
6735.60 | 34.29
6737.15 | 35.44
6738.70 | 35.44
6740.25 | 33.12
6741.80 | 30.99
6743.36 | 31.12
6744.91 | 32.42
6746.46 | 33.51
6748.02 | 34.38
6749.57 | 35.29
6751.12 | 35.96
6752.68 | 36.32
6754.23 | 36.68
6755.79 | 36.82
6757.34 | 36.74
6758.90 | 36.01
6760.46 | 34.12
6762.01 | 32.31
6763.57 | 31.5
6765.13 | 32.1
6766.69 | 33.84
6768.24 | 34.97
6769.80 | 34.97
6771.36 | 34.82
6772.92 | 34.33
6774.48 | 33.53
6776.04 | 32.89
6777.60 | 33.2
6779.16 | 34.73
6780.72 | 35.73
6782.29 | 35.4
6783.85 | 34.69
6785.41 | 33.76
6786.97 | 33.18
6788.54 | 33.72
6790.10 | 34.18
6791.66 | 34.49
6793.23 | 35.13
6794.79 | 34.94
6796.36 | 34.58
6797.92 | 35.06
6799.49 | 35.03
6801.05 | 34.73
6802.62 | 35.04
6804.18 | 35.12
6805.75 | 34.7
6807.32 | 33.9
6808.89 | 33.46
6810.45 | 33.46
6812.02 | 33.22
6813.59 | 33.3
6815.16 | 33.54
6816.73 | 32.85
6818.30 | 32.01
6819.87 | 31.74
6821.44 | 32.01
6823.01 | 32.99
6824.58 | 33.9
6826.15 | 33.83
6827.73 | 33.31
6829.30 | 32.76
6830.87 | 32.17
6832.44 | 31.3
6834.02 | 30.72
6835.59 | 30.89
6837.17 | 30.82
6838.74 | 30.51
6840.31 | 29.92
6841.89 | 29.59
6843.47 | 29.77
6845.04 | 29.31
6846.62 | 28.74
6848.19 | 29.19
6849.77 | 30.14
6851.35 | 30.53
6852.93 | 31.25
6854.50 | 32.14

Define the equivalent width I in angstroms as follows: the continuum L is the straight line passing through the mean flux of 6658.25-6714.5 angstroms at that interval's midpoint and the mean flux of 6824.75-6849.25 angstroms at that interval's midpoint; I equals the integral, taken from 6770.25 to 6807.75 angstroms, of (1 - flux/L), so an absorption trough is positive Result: -3.34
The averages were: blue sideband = 33.2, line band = 34.5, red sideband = 30.9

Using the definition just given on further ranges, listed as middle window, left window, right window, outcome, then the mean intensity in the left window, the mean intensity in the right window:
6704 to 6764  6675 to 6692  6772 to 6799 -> 0.32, 34.2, 34.3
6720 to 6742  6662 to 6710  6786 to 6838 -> -0.51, 33.3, 33.4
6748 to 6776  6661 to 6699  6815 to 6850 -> -2.11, 33.2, 31.4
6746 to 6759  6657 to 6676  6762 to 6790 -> -0.87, 32.2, 33.9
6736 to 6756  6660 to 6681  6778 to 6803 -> -0.29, 32.6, 34.6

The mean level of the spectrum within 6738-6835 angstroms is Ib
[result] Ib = 33.9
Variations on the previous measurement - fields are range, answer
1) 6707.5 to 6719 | 33.5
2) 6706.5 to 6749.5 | 33.7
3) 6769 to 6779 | 34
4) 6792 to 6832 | 33.7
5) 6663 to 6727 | 33.5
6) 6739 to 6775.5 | 34.2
